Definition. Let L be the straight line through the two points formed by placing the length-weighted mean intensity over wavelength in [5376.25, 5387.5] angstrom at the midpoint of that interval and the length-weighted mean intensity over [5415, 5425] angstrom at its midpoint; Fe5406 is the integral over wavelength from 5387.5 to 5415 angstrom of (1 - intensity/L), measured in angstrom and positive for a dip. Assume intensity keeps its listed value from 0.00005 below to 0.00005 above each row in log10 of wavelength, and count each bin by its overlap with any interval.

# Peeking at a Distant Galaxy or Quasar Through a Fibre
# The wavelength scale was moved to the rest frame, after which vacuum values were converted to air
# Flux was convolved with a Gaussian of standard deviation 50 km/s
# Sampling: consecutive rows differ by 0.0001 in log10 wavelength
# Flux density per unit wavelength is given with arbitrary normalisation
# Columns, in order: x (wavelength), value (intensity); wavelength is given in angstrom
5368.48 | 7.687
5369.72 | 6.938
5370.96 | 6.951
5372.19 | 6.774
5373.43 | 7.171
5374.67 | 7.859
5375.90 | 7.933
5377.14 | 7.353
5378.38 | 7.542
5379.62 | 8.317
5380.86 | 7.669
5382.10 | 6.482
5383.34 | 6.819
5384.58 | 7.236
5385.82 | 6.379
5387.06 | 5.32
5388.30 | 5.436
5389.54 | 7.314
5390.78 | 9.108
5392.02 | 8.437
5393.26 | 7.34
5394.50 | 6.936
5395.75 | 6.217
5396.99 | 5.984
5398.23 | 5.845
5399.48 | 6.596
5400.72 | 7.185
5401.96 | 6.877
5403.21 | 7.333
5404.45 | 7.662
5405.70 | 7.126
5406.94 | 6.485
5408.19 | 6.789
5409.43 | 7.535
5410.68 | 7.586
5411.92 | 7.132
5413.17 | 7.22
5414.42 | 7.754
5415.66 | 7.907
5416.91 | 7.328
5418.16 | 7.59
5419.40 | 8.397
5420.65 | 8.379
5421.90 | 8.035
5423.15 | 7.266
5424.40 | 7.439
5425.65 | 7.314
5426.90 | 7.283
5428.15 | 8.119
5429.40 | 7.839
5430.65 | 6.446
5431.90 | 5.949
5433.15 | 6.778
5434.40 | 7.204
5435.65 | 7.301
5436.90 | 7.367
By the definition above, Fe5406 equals 1.3 angstrom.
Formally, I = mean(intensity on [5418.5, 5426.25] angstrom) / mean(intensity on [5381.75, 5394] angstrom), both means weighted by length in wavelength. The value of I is 1.1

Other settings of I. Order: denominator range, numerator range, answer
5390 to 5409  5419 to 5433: 1.05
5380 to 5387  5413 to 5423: 1.15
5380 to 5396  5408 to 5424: 1.09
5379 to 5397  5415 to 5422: 1.13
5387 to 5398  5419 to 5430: 1.12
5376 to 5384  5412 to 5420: 1.04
